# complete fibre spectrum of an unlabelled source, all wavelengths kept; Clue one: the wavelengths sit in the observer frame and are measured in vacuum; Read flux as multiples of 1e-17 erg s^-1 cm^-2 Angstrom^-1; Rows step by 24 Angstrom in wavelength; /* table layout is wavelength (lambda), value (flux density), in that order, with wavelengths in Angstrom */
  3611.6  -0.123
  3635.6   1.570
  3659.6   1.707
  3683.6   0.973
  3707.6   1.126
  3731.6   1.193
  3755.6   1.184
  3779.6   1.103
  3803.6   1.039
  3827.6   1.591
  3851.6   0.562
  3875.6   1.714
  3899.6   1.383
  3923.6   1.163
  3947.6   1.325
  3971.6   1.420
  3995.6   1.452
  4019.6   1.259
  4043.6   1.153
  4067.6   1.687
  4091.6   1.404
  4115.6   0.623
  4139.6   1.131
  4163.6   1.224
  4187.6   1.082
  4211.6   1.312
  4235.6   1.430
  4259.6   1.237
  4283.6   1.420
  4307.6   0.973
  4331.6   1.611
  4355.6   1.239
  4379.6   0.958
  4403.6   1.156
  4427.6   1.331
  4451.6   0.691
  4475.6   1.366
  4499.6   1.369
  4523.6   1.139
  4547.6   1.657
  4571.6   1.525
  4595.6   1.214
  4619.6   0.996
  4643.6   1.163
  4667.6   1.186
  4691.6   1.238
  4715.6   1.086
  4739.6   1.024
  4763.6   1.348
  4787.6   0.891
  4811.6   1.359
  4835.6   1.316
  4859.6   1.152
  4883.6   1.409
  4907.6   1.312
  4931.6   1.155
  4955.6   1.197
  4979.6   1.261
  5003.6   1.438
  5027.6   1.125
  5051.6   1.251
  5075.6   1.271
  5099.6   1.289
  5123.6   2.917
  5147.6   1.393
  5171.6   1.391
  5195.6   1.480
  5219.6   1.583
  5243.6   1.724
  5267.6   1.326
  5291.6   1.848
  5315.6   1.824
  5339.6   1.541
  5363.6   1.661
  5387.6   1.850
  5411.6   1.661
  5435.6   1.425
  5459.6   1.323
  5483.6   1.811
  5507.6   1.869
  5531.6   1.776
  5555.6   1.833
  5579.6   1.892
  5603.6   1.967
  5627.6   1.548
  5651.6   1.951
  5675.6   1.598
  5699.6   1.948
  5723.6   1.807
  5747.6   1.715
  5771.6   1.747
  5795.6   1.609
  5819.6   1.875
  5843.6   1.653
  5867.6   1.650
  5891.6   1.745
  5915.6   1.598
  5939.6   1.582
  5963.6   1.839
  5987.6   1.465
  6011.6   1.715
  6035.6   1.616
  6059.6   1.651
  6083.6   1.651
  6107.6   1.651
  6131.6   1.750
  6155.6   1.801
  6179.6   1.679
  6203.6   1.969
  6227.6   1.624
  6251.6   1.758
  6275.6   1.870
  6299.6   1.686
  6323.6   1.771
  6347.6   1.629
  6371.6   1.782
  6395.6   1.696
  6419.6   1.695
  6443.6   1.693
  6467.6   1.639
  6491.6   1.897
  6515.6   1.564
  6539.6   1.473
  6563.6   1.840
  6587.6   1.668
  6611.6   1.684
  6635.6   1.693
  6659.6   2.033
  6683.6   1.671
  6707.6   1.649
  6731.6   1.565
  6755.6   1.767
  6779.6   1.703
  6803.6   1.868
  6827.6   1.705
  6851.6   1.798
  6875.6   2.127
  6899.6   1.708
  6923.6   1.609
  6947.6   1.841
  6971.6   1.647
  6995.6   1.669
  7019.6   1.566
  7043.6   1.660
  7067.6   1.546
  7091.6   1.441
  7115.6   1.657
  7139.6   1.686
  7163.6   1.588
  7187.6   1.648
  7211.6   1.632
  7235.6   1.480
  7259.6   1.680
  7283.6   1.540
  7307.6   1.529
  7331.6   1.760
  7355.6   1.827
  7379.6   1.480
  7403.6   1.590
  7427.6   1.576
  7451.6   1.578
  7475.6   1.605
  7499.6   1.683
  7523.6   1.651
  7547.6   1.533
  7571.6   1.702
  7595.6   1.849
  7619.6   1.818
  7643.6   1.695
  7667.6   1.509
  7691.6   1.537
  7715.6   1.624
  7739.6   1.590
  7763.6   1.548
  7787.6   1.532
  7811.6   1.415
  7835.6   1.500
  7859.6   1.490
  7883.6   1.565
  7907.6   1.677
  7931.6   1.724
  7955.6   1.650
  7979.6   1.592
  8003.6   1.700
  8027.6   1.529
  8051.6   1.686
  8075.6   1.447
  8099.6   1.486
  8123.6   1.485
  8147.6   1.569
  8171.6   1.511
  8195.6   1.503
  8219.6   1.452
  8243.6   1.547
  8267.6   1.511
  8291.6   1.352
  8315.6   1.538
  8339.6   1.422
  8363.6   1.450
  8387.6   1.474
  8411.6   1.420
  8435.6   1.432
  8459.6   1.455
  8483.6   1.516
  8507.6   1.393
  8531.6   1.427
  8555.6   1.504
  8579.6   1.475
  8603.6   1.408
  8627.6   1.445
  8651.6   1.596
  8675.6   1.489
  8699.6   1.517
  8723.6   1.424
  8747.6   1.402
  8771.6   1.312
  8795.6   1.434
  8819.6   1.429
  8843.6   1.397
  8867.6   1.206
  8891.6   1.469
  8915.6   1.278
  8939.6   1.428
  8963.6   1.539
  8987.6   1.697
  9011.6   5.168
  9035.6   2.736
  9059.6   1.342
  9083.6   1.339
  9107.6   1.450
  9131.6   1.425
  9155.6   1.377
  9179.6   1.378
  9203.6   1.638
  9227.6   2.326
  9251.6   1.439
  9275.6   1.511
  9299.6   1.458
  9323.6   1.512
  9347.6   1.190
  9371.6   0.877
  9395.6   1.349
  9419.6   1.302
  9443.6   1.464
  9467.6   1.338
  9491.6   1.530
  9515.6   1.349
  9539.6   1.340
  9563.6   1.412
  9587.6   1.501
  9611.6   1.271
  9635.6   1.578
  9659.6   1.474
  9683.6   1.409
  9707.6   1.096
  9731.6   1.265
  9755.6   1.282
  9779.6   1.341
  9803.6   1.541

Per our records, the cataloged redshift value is 0.37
